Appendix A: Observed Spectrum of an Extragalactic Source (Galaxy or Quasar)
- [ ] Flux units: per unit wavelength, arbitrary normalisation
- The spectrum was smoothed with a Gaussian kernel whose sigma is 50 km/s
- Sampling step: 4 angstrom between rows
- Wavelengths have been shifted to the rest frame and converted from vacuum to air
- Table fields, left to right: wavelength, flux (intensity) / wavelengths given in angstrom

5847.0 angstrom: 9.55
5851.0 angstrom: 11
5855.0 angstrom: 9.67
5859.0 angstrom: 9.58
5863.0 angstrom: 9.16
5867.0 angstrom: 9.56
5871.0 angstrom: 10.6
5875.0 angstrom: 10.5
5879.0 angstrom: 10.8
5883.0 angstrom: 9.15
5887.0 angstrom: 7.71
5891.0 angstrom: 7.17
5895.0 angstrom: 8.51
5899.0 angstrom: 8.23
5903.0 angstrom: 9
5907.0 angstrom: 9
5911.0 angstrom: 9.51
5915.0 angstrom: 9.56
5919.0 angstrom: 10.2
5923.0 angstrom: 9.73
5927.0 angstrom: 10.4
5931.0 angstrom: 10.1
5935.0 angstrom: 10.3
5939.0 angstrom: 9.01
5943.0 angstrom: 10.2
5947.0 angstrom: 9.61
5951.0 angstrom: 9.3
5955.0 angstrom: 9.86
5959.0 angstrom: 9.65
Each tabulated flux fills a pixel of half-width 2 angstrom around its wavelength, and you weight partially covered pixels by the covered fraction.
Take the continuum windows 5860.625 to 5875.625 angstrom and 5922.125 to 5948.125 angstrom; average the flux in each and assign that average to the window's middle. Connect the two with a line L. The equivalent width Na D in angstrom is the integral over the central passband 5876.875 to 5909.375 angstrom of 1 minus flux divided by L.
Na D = 3.9 angstrom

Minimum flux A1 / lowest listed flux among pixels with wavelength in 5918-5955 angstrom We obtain 9.01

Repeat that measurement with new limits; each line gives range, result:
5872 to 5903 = 7.17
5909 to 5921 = 9.51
